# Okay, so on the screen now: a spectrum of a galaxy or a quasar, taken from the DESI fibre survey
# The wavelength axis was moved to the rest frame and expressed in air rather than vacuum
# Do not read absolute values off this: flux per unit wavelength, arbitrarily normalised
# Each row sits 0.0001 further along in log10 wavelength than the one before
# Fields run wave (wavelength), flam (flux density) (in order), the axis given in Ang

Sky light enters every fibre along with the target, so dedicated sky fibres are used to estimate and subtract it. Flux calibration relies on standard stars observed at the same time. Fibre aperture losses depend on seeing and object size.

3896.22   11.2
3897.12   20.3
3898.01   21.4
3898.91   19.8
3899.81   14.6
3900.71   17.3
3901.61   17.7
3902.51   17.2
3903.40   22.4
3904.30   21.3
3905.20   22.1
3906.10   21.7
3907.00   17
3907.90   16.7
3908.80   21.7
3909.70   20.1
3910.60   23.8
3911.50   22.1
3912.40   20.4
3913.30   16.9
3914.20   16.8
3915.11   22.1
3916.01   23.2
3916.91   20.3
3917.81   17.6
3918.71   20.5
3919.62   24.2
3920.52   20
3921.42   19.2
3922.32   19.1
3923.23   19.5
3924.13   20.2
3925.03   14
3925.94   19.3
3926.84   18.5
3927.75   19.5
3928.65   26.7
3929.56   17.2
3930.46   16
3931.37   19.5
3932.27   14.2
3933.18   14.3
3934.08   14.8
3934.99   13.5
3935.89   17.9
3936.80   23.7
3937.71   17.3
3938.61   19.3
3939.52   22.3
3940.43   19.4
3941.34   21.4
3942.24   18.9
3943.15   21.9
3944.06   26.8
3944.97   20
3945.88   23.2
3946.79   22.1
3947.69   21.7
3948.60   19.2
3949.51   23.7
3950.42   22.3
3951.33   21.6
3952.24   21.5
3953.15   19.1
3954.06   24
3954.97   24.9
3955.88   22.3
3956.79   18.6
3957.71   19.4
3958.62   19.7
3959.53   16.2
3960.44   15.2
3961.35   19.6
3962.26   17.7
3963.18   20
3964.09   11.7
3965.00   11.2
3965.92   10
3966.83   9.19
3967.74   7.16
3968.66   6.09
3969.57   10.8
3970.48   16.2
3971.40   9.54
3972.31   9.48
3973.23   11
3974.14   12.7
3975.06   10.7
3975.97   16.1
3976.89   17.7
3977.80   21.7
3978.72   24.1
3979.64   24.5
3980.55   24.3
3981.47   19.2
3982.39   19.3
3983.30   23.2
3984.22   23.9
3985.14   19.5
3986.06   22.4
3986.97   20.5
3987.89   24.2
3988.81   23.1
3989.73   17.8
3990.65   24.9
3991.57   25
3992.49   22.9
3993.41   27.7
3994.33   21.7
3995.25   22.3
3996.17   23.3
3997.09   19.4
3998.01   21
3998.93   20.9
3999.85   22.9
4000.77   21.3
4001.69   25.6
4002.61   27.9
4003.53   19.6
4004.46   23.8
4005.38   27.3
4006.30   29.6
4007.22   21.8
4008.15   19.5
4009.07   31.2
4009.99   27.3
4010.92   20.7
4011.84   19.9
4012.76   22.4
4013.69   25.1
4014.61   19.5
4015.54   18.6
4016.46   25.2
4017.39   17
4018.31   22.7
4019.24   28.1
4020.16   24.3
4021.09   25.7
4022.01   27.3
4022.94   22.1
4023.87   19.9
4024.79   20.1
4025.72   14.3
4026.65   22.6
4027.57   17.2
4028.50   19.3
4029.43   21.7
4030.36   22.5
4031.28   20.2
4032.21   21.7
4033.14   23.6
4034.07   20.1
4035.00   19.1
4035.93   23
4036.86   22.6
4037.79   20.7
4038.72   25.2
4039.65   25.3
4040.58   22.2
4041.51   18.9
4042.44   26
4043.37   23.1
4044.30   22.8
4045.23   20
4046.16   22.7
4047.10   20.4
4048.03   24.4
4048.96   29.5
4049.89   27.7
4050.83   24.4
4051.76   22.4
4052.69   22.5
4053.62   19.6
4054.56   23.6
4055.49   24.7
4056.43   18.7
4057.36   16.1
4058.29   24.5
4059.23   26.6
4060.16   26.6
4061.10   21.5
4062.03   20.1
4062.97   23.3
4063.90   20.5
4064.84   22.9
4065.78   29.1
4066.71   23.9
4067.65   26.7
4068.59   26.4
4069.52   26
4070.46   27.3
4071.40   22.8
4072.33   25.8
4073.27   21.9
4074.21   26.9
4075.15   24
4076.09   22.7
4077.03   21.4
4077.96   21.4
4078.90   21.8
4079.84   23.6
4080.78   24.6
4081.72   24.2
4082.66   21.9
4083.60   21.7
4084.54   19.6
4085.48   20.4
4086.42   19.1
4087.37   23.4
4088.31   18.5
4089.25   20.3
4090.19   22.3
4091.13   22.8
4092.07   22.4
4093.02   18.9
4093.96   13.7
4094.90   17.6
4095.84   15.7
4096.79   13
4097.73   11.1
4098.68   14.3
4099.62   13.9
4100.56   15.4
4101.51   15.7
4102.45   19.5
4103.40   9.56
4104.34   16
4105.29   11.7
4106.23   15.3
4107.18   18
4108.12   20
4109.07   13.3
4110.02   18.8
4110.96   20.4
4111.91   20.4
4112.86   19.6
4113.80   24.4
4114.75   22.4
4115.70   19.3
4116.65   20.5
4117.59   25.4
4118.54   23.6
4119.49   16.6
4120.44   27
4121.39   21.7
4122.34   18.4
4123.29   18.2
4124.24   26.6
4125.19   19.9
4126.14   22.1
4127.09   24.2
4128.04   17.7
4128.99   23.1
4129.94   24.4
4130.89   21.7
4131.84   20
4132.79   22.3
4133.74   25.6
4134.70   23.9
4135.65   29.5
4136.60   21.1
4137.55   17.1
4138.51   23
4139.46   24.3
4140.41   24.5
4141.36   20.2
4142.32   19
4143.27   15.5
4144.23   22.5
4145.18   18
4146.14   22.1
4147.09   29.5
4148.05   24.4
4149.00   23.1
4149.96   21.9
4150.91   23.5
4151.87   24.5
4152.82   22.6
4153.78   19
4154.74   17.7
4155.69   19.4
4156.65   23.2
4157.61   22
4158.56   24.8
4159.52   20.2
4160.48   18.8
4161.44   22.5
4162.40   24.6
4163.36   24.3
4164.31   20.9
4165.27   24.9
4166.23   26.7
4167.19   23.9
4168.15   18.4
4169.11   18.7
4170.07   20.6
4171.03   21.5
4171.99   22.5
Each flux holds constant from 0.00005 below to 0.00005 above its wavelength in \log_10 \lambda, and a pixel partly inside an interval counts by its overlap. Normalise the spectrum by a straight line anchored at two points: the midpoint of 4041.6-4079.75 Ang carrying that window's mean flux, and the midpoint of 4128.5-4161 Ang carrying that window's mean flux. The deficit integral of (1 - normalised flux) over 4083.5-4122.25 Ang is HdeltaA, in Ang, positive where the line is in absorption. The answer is 7.2 Ang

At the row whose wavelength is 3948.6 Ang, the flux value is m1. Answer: 19.2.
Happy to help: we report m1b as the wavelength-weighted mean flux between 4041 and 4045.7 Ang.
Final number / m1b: 22.2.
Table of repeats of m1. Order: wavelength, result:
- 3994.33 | 21.7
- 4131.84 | 20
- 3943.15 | 21.9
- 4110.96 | 20.4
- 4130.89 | 21.7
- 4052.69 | 22.5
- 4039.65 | 25.3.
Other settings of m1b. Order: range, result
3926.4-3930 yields 20.5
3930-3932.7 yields 16.6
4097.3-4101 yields 13.7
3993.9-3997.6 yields 21.7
